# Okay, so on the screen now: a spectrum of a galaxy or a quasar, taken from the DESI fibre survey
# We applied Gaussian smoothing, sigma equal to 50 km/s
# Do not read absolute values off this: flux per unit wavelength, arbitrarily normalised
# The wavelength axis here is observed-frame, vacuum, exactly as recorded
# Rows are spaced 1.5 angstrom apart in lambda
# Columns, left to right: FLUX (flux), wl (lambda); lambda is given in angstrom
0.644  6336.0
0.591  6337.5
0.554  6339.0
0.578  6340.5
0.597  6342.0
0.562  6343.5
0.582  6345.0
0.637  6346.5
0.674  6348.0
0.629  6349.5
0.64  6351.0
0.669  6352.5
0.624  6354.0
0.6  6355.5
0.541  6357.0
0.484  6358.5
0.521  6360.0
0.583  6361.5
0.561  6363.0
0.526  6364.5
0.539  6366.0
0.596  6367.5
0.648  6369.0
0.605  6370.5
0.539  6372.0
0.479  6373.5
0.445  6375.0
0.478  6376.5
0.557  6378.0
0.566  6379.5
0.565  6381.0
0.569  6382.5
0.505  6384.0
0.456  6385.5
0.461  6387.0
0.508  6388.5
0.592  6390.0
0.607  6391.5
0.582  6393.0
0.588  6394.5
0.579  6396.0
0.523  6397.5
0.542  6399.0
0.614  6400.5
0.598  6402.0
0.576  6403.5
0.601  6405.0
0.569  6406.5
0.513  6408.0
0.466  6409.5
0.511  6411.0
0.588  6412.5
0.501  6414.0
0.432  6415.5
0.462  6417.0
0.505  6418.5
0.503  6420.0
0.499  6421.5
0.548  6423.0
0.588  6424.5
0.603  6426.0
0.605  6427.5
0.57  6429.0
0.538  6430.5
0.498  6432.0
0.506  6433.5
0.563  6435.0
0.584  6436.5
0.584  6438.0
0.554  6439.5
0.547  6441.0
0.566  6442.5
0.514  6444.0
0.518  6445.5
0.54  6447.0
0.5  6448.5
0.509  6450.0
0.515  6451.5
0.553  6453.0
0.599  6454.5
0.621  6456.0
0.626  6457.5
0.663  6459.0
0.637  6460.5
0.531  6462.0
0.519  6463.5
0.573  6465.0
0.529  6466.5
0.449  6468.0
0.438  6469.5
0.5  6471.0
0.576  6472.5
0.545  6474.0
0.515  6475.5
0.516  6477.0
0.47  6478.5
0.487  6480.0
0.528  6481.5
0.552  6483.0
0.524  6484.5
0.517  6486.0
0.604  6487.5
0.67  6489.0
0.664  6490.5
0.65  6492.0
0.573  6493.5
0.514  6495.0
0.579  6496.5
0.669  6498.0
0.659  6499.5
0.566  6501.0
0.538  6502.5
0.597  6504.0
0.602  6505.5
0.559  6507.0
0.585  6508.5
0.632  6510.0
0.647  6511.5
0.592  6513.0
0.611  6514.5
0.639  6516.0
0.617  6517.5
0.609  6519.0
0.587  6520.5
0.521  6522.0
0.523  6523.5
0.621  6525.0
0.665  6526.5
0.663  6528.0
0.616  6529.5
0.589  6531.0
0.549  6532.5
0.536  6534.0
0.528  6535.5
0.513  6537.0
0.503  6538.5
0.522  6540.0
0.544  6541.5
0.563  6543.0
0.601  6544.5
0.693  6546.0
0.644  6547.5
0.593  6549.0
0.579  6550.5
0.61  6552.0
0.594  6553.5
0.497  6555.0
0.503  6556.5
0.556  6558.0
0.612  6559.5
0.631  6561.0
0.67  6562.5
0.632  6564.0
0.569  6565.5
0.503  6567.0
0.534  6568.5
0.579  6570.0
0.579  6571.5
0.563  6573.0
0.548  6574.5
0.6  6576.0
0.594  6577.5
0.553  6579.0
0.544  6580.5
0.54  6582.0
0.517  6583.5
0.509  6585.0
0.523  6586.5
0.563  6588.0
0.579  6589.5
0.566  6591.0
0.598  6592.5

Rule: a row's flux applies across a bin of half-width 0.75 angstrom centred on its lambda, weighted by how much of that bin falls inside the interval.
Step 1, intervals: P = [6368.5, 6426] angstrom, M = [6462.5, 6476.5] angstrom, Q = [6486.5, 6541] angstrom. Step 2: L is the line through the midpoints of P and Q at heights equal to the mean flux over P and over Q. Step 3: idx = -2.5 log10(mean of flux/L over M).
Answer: 0.11 mag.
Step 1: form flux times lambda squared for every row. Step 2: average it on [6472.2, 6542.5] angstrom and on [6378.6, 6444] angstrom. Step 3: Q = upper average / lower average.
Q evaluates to 1.1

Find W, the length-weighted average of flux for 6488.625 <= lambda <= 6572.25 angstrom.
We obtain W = 0.589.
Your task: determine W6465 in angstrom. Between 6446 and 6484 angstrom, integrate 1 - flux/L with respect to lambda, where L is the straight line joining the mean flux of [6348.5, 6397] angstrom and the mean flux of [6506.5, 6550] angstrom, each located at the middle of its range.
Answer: 2.4 angstrom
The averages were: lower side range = 0.558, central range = 0.539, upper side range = 0.589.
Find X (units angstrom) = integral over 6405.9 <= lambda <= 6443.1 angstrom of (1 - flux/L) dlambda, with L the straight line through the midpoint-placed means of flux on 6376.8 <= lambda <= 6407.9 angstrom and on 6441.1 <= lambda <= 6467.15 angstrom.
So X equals 1.5 angstrom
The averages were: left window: 0.556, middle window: 0.536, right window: 0.559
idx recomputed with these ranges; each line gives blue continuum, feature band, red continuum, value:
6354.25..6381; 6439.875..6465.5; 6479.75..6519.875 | 0.03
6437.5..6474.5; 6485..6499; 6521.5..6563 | -0.08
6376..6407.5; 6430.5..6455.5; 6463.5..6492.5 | 0.01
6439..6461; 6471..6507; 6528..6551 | 0.00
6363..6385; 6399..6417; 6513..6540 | 0.02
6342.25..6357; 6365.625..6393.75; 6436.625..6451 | 0.10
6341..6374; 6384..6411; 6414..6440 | 0.01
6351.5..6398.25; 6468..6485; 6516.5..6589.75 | 0.11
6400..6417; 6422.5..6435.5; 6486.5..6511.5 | -0.01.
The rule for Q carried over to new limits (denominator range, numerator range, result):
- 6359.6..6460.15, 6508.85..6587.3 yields 1.10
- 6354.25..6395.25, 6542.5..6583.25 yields 1.13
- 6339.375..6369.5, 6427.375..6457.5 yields 0.96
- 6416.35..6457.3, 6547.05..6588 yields 1.09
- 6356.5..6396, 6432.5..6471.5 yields 1.03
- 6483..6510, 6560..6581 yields 1.00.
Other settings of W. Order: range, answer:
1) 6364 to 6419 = 0.541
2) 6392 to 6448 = 0.545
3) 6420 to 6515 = 0.562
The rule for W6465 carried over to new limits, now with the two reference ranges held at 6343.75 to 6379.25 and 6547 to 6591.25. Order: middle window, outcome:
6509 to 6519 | -0.9 angstrom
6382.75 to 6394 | 0.8 angstrom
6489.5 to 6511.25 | -1.2 angstrom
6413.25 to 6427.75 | 1.2 angstrom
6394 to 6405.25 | -0.1 angstrom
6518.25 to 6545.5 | -0.1 angstrom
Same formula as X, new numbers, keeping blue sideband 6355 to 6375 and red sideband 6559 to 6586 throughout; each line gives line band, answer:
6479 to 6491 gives -0.05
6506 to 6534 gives -1.70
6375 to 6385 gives 0.39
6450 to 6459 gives -0.39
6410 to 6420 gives 1.01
